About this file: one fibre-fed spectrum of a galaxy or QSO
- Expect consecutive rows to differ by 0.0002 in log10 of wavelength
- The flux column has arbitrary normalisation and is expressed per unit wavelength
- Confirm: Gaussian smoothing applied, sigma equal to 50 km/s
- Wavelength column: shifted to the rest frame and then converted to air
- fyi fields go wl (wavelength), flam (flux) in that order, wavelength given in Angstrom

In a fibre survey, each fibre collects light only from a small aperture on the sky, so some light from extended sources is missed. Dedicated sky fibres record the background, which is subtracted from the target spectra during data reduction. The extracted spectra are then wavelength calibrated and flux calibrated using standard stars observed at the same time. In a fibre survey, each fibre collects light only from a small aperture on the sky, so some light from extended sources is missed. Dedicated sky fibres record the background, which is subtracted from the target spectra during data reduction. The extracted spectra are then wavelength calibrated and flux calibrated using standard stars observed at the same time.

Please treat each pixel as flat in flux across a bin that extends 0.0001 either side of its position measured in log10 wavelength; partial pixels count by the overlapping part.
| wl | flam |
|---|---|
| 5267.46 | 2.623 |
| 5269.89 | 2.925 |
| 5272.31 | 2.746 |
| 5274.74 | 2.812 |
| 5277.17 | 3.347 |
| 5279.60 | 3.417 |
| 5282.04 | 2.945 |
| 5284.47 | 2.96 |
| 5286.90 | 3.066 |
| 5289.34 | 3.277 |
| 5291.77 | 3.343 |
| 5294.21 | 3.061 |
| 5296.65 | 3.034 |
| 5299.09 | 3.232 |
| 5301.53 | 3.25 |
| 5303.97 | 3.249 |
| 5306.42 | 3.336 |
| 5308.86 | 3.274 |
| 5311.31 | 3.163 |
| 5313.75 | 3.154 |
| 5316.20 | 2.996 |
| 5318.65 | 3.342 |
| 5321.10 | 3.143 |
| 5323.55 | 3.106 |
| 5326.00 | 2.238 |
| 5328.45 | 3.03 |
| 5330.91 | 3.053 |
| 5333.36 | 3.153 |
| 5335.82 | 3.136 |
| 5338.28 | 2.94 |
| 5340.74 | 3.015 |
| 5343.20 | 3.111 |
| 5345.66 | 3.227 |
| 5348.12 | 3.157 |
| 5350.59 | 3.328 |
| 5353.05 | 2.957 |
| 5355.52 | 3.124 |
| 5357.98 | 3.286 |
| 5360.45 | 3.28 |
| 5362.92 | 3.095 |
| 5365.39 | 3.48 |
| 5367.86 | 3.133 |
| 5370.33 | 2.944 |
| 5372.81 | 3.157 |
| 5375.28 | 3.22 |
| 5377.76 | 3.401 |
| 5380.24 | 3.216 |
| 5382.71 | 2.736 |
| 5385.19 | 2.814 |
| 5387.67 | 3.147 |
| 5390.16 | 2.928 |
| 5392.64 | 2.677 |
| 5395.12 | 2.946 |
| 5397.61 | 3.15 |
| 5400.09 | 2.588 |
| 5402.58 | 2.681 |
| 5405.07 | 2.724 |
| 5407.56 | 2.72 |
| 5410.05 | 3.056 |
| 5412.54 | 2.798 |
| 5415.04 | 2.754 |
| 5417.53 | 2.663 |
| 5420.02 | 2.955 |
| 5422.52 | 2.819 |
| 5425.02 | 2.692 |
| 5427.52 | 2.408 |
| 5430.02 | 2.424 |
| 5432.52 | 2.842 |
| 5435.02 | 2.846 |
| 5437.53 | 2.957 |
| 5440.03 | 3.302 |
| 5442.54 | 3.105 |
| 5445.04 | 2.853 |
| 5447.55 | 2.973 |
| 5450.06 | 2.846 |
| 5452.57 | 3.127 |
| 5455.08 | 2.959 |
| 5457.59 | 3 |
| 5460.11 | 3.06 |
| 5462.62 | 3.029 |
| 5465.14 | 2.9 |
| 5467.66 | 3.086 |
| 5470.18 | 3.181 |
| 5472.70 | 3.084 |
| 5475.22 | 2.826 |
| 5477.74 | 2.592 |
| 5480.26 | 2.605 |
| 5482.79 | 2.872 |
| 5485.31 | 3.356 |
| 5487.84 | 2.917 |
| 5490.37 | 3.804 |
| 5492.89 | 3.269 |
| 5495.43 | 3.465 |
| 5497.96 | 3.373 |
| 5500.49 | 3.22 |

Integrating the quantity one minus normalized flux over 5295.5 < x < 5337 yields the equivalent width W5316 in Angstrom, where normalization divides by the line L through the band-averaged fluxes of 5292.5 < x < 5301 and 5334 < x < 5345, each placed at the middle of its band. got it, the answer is -0.1 Angstrom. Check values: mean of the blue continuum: 3.13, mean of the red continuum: 3.06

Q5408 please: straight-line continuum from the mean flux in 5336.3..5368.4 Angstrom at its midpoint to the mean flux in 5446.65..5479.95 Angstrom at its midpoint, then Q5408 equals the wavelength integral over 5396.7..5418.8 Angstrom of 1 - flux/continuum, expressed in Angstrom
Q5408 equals 2.0 Angstrom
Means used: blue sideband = 3.16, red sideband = 2.96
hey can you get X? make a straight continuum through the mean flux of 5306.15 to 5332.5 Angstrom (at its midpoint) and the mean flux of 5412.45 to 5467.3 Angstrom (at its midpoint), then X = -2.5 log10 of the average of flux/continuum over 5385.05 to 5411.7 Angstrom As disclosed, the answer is 0.03 mag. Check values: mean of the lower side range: 3.07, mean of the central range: 2.86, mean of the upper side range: 2.88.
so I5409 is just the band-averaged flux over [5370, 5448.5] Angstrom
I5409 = 2.89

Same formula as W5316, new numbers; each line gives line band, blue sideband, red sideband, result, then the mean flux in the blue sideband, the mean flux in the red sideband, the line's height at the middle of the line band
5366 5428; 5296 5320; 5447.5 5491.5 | 3.9 Angstrom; 3.21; 3.01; 3.1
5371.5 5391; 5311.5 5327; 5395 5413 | -1.4 Angstrom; 3.02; 2.83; 2.88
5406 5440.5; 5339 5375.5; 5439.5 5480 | 2.9 Angstrom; 3.16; 2.98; 3.05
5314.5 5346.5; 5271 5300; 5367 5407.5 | 0.0 Angstrom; 3.1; 2.96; 3.04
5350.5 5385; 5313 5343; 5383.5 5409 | -2.8 Angstrom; 3.03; 2.84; 2.92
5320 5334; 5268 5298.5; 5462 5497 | 0.6 Angstrom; 3.07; 3.07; 3.07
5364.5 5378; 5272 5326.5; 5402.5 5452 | -1.1 Angstrom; 3.13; 2.83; 2.96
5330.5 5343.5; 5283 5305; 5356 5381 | 0.5 Angstrom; 3.16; 3.22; 3.19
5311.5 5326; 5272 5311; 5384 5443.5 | 0.1 Angstrom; 3.16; 2.83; 3.08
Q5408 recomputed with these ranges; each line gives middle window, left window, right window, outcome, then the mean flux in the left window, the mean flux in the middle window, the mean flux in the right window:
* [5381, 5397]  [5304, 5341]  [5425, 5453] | 0.3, 3.08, 2.9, 2.86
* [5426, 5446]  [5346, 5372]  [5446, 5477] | 1.3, 3.18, 2.84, 3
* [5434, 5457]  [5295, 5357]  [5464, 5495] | 0.5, 3.11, 3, 3.05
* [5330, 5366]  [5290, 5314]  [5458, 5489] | -0.1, 3.21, 3.15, 2.96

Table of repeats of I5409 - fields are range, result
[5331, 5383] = 3.15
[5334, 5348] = 3.09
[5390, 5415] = 2.82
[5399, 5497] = 2.93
